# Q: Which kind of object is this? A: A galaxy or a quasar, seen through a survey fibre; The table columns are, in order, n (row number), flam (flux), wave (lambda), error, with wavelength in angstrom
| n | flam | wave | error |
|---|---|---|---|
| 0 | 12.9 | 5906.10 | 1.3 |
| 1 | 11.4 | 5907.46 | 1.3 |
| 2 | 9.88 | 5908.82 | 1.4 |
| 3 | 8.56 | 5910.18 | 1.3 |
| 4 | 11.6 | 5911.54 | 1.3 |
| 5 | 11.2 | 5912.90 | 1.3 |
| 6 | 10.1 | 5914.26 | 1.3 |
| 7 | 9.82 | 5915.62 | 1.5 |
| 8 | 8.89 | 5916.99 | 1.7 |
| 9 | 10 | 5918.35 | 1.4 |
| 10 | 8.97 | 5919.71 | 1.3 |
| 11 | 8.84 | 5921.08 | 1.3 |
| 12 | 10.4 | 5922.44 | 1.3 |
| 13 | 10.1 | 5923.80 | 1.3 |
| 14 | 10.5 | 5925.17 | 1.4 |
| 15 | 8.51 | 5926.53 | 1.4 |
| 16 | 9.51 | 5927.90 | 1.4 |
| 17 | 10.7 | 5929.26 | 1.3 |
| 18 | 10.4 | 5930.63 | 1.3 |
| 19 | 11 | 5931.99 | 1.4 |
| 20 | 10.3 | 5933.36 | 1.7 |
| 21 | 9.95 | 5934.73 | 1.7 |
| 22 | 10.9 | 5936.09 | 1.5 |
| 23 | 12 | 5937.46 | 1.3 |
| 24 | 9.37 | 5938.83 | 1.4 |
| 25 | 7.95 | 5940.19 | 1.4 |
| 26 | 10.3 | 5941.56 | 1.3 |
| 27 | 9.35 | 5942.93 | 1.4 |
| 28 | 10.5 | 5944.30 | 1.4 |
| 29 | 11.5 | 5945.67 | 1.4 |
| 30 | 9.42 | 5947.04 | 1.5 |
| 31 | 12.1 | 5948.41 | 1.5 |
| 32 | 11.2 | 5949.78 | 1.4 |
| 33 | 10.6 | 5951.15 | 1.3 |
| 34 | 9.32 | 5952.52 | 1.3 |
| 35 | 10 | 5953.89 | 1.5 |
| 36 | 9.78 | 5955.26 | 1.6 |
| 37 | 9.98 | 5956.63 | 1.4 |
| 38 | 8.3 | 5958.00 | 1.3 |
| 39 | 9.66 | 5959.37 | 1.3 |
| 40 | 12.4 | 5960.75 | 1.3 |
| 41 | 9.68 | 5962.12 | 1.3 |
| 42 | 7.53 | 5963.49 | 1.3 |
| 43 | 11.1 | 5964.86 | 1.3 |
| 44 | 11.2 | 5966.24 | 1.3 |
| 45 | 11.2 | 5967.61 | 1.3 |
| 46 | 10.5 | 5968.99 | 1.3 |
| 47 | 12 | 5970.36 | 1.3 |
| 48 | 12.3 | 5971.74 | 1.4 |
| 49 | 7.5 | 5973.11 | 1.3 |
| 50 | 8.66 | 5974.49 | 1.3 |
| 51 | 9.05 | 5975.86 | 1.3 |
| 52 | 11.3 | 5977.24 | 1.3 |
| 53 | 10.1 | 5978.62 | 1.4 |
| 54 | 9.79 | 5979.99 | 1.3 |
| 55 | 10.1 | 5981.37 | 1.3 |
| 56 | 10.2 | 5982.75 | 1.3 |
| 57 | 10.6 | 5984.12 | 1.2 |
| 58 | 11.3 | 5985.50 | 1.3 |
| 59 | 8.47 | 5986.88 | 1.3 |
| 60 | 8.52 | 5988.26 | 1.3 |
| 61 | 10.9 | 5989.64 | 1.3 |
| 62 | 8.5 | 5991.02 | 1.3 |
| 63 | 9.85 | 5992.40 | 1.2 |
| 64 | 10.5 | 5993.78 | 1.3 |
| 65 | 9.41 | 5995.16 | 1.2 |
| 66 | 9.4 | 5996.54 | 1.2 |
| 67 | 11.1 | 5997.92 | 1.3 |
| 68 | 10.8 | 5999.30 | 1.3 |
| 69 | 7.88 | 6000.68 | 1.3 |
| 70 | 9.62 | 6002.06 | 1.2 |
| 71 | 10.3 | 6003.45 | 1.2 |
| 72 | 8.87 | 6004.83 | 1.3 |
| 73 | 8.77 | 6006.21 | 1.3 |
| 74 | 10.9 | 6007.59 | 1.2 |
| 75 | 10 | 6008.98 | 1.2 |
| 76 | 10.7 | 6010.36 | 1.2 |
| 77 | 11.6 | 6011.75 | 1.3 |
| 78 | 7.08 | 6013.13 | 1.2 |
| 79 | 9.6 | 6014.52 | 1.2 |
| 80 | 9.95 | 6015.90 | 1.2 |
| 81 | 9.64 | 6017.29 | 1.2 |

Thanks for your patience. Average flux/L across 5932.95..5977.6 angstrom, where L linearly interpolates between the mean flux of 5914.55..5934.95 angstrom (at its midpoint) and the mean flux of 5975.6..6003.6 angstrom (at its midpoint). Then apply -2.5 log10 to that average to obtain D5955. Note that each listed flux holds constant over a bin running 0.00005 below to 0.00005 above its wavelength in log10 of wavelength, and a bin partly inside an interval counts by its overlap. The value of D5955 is -0.04 mag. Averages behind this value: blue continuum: 9.86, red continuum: 9.89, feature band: 10.2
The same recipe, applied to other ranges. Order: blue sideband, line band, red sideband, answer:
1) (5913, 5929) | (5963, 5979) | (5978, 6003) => -0.05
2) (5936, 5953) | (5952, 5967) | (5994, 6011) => 0.03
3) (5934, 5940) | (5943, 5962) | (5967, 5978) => 0.00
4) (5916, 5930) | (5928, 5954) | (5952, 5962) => -0.06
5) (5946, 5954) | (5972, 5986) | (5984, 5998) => 0.01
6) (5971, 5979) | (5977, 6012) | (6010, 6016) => -0.02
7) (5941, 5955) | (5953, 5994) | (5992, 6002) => 0.01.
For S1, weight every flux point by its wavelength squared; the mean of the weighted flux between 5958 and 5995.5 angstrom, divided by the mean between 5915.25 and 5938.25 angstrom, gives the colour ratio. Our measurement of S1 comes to 1.02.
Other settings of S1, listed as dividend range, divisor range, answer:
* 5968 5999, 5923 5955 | 0.99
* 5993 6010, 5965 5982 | 0.96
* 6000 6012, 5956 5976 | 0.98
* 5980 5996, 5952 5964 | 1.03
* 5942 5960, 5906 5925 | 1.01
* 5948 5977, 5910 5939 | 1.02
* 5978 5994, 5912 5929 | 1.03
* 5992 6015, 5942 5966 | 0.98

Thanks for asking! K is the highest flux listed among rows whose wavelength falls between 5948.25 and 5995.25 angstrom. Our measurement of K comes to 12.4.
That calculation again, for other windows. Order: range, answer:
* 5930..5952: 12.1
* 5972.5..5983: 11.3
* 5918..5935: 11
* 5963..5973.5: 12.3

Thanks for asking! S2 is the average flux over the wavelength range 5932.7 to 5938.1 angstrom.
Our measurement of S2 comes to 10.8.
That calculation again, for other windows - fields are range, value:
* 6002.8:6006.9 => 9.32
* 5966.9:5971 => 11.2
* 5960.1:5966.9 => 10.4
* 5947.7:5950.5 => 11.6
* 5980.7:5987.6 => 10.1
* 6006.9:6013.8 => 10.1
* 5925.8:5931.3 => 9.79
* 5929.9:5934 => 10.6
